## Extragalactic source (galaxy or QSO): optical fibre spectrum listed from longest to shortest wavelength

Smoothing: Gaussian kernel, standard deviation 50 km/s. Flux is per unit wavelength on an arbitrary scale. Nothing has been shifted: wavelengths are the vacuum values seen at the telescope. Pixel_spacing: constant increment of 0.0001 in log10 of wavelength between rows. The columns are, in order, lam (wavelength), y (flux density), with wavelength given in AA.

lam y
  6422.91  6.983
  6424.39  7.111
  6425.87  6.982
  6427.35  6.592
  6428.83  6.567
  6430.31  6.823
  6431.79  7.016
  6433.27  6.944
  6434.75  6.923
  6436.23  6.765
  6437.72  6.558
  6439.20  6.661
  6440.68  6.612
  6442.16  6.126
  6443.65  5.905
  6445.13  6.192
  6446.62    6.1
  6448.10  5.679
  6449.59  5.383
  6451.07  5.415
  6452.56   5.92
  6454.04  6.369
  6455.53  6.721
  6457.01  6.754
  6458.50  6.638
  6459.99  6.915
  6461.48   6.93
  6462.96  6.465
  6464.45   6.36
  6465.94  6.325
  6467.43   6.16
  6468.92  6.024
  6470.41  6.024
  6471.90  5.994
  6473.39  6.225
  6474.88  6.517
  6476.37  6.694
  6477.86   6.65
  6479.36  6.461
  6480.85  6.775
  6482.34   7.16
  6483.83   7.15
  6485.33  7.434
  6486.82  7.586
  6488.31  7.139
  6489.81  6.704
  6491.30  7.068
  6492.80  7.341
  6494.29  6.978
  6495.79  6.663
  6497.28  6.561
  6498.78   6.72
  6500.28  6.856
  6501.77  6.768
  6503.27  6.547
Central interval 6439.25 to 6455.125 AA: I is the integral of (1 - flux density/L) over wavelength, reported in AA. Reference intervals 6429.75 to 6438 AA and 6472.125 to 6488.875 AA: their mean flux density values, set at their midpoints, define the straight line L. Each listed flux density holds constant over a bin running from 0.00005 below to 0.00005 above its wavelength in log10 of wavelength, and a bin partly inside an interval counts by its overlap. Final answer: 1.94 AA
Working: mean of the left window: 6.85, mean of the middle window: 6.02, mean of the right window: 6.86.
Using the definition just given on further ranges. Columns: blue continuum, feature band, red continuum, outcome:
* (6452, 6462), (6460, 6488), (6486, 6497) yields 0.86 AA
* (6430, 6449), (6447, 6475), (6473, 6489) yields 1.88 AA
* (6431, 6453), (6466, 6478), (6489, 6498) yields 0.66 AA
